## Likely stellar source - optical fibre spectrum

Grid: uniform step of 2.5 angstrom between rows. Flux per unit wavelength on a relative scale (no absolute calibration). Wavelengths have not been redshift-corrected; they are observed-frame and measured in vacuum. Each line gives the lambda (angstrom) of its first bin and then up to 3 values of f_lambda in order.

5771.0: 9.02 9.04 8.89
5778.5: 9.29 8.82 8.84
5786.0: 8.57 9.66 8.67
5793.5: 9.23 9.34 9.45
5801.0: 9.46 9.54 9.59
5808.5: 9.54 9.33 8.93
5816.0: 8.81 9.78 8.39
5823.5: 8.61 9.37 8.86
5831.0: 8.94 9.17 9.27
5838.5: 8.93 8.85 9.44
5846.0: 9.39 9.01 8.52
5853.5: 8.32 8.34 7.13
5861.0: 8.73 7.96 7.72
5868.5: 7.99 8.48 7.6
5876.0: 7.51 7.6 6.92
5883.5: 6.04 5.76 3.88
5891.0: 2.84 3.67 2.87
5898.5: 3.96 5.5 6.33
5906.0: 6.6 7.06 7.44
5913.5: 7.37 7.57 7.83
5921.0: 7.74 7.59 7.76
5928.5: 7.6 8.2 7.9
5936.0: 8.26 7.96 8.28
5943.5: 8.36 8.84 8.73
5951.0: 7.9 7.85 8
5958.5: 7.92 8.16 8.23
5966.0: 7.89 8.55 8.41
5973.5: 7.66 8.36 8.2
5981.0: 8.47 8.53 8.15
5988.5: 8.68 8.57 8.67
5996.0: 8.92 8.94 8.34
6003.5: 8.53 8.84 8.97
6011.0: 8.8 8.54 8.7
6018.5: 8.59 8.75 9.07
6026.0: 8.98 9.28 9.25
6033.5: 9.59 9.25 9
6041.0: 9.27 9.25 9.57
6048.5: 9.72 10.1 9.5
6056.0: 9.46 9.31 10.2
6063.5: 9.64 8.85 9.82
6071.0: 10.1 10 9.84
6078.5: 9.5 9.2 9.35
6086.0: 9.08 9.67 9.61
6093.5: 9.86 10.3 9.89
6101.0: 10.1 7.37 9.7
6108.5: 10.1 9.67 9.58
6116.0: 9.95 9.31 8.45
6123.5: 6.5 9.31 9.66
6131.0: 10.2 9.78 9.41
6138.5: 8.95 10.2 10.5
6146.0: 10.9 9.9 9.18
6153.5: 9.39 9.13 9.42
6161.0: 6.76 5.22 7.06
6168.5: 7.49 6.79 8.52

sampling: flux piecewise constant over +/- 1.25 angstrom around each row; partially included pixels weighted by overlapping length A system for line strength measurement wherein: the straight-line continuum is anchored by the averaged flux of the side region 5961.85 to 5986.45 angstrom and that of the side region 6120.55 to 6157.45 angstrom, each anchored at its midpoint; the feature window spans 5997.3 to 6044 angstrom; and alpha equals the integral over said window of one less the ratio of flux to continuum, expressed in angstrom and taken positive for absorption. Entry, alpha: -1.91 angstrom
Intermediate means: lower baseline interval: 8.25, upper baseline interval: 9.45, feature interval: 8.94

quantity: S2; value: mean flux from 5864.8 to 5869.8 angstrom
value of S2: 7.86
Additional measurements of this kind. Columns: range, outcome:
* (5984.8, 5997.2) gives 8.6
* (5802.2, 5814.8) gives 9.38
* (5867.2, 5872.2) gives 8.23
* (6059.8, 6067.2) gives 9.56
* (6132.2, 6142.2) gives 9.59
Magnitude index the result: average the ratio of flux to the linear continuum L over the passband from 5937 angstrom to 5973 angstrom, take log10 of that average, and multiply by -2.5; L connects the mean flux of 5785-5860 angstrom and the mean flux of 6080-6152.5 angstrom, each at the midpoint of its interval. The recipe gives 0.128 mag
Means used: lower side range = 9.02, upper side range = 9.51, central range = 8.21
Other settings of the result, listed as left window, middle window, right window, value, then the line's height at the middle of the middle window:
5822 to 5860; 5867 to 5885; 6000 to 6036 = 0.19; 8.82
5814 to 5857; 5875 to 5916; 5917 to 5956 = 0.41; 8.41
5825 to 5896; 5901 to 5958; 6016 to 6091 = 0.07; 8.27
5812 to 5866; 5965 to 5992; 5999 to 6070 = 0.09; 9.07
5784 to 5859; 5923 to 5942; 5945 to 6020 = 0.09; 8.62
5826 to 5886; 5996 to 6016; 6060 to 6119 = 0.05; 9.13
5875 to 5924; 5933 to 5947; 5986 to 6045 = -0.17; 7.06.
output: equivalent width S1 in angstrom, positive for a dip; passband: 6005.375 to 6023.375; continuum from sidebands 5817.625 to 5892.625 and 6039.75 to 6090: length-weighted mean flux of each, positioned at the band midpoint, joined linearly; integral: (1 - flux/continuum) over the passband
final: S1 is 0.83 angstrom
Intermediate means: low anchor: 7.95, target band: 8.76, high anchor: 9.57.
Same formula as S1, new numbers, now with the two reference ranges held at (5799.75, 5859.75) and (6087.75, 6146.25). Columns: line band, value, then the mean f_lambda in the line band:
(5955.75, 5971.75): 1.8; 8.17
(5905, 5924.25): 3.7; 7.41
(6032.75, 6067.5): -0.3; 9.48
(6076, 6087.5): 0.1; 9.35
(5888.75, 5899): 6.5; 3.34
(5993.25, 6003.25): 0.6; 8.7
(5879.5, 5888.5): 3.1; 5.95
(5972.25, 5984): 1.3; 8.23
